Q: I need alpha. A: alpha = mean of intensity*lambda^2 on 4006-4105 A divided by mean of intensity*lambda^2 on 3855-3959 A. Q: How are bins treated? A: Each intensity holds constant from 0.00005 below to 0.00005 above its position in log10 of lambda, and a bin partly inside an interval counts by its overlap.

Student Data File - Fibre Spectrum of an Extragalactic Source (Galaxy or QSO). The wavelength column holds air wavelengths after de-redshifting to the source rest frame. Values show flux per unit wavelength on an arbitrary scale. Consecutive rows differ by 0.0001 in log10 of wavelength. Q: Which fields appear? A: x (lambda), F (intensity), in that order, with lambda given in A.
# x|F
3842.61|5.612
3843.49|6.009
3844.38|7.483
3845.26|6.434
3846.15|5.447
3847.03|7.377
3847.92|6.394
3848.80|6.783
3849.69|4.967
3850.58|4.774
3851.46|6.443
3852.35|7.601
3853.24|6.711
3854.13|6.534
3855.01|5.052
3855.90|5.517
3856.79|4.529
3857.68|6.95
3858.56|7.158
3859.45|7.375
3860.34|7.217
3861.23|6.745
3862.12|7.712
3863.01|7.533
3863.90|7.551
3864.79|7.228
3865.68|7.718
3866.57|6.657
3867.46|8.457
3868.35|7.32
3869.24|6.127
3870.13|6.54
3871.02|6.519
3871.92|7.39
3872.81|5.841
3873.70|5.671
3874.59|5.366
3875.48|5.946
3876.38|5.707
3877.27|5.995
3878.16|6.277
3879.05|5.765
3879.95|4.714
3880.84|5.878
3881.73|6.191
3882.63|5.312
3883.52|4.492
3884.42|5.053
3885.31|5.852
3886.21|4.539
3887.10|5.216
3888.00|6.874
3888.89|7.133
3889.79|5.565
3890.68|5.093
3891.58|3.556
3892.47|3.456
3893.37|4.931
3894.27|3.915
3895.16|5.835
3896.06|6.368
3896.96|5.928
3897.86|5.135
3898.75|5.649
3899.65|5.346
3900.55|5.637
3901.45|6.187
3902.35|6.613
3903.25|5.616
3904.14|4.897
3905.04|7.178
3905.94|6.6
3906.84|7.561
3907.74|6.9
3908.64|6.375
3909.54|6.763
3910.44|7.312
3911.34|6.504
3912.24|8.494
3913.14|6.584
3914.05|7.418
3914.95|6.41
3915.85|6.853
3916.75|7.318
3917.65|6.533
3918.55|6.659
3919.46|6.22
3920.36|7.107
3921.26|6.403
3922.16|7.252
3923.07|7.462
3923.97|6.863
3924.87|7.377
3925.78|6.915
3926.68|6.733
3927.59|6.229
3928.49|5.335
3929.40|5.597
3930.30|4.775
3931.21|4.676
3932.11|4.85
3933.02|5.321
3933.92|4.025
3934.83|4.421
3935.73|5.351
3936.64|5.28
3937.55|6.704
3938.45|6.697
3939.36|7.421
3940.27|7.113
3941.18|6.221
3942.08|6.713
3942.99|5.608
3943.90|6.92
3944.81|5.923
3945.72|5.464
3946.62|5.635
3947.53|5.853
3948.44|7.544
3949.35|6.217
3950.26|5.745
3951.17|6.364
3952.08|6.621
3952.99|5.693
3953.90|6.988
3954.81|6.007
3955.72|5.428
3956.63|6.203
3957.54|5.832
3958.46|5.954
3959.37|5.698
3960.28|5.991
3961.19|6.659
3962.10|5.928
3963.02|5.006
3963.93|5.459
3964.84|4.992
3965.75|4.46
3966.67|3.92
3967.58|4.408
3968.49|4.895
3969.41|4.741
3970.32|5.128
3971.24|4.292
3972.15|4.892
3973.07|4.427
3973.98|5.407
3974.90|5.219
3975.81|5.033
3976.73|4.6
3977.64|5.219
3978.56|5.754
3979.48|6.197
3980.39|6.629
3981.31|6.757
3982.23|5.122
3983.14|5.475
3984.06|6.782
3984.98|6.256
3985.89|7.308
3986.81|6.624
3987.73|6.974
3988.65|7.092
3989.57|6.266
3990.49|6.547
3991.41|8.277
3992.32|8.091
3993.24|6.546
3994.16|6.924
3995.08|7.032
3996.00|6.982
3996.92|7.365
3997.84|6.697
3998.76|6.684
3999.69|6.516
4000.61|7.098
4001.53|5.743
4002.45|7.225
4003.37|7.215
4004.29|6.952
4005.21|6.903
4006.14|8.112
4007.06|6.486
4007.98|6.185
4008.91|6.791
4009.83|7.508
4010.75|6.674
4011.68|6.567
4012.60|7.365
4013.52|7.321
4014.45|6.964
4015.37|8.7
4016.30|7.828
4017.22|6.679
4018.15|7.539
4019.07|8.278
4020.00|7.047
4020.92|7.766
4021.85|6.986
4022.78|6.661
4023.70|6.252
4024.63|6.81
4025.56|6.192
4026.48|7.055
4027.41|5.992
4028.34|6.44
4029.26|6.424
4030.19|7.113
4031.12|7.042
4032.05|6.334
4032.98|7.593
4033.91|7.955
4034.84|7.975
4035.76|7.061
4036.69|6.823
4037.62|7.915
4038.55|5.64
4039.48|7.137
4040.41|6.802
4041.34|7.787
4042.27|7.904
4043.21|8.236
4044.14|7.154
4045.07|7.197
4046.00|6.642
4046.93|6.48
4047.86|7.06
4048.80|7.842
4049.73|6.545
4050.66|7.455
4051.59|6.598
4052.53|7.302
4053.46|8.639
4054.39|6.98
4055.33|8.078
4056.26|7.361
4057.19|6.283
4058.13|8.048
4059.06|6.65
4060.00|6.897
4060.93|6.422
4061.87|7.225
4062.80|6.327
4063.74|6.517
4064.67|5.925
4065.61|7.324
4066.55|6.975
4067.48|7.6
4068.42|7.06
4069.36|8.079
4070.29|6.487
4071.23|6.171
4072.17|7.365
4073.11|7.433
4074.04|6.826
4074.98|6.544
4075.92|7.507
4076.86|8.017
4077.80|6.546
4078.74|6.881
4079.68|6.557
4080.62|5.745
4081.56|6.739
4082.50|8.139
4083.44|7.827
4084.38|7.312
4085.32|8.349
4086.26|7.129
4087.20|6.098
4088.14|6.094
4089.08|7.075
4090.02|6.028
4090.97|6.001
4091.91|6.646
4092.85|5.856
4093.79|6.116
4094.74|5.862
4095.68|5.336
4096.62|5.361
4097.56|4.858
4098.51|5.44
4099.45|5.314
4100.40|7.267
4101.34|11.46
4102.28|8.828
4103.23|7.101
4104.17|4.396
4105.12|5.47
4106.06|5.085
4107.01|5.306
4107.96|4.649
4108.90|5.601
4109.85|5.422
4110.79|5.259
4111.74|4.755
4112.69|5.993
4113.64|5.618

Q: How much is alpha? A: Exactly 1.22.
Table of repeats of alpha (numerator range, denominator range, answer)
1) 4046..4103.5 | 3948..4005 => 1.19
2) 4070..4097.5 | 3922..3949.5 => 1.18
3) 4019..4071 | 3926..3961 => 1.25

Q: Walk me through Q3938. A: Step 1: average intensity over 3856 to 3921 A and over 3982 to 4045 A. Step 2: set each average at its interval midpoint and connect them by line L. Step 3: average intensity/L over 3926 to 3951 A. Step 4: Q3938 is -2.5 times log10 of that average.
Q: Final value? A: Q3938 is 0.12 mag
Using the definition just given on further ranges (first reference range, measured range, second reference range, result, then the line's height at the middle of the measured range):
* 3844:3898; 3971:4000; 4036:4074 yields 0.08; 6.72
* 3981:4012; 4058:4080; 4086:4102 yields -0.08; 6.49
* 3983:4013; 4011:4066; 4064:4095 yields -0.03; 6.88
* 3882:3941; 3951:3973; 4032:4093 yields 0.17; 6.37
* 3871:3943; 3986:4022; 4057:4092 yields -0.09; 6.54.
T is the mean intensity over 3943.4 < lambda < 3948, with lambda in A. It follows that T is 5.96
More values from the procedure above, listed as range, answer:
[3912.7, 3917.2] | 6.91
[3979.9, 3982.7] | 6.18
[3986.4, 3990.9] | 6.69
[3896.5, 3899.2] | 5.58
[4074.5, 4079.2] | 7.09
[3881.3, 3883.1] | 5.72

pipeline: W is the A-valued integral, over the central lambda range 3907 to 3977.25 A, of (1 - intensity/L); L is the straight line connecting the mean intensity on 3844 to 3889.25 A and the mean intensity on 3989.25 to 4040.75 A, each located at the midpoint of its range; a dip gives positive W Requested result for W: 7.2 A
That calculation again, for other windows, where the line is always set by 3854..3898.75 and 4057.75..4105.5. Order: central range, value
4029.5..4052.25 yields -1.9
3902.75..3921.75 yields -1.8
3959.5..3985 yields 4.2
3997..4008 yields -0.6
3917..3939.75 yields 0.4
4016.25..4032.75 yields -0.9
